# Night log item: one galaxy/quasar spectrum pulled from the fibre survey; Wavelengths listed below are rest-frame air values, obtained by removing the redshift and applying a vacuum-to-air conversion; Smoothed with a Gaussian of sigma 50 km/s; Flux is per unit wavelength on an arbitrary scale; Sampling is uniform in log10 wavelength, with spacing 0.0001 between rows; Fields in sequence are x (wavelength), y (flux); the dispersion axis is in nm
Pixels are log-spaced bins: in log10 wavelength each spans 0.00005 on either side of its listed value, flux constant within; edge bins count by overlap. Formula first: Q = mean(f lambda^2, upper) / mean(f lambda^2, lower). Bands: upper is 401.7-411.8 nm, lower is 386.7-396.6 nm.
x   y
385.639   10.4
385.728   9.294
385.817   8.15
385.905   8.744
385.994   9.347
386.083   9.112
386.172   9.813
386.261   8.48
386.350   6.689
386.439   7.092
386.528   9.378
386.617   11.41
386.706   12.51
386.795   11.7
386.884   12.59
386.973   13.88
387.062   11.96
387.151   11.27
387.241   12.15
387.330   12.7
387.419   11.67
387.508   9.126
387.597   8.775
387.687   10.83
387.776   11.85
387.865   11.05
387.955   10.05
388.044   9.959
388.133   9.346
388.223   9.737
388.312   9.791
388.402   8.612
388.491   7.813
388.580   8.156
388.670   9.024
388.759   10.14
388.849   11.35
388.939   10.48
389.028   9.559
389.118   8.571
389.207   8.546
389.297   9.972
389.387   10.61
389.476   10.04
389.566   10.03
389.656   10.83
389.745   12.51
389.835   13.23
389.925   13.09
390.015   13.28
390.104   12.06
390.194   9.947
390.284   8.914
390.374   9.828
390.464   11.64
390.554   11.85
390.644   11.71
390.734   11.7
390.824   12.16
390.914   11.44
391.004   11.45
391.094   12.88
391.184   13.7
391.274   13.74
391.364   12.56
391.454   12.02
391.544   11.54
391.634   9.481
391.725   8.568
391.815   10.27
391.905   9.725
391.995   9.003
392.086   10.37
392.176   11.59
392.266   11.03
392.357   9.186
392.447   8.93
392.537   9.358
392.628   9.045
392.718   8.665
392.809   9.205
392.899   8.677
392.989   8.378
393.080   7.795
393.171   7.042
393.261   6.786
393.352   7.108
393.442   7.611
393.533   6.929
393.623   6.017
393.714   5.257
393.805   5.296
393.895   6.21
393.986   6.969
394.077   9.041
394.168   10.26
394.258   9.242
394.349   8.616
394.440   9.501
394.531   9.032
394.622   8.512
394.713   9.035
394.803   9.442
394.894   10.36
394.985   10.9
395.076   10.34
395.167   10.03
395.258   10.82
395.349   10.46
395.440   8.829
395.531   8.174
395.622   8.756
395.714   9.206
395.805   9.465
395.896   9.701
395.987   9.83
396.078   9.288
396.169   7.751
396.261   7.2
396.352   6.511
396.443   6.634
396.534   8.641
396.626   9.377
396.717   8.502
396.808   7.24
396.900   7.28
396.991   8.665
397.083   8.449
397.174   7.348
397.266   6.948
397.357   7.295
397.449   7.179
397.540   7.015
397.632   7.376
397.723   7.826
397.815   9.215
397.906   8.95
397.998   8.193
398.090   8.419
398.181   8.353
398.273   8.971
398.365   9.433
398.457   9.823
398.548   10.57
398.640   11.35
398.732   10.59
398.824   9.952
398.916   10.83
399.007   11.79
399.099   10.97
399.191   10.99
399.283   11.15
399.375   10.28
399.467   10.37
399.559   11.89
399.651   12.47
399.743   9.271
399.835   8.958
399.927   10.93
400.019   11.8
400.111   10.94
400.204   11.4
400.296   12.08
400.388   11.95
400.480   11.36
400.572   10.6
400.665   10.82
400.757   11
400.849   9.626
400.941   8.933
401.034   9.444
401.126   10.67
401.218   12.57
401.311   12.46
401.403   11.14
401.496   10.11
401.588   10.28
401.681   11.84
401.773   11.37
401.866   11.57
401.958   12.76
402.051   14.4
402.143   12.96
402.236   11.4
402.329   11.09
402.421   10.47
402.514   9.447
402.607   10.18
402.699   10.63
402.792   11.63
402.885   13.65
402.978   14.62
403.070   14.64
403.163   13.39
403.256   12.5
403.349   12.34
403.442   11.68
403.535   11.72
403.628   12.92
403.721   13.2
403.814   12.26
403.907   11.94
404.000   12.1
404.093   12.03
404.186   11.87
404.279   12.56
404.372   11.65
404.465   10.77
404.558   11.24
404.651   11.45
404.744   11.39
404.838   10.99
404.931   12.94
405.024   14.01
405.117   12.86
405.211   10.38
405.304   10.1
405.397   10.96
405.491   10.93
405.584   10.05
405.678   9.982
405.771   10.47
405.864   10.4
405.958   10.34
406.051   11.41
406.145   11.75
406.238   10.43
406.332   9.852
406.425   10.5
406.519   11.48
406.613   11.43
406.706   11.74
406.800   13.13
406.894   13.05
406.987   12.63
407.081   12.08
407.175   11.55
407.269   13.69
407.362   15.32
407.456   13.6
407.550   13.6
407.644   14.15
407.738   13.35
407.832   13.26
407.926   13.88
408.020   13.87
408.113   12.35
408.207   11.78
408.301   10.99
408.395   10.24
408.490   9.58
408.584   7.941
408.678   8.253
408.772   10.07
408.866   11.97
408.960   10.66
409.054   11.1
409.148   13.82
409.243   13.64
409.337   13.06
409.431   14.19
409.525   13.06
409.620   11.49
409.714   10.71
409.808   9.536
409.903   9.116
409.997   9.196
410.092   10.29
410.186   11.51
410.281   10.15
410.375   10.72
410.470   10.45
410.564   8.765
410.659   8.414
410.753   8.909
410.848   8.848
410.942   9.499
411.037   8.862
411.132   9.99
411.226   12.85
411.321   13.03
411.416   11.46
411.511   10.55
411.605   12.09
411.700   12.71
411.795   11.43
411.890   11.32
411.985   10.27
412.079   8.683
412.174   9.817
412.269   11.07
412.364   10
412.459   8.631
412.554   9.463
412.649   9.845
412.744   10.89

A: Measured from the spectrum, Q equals 1.3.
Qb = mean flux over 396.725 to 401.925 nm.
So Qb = 9.97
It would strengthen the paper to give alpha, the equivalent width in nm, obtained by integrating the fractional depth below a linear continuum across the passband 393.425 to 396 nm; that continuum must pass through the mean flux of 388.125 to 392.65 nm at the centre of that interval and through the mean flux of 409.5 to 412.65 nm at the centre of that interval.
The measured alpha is 0.44 nm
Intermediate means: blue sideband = 10.6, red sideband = 10.4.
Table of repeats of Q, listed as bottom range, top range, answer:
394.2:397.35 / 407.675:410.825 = 1.35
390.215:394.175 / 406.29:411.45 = 1.30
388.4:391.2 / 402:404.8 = 1.20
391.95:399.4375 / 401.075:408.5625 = 1.41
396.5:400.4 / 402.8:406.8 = 1.27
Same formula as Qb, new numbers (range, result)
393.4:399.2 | 8.72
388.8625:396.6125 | 9.65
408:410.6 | 11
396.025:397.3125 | 7.86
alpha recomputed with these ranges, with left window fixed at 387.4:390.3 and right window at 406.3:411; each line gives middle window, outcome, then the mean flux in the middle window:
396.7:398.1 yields 0.38 nm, 7.84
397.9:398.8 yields 0.11 nm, 9.49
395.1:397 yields 0.35 nm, 8.7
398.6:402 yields -0.01 nm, 11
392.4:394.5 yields 0.52 nm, 7.92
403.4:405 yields -0.11 nm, 12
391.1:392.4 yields -0.07 nm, 11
